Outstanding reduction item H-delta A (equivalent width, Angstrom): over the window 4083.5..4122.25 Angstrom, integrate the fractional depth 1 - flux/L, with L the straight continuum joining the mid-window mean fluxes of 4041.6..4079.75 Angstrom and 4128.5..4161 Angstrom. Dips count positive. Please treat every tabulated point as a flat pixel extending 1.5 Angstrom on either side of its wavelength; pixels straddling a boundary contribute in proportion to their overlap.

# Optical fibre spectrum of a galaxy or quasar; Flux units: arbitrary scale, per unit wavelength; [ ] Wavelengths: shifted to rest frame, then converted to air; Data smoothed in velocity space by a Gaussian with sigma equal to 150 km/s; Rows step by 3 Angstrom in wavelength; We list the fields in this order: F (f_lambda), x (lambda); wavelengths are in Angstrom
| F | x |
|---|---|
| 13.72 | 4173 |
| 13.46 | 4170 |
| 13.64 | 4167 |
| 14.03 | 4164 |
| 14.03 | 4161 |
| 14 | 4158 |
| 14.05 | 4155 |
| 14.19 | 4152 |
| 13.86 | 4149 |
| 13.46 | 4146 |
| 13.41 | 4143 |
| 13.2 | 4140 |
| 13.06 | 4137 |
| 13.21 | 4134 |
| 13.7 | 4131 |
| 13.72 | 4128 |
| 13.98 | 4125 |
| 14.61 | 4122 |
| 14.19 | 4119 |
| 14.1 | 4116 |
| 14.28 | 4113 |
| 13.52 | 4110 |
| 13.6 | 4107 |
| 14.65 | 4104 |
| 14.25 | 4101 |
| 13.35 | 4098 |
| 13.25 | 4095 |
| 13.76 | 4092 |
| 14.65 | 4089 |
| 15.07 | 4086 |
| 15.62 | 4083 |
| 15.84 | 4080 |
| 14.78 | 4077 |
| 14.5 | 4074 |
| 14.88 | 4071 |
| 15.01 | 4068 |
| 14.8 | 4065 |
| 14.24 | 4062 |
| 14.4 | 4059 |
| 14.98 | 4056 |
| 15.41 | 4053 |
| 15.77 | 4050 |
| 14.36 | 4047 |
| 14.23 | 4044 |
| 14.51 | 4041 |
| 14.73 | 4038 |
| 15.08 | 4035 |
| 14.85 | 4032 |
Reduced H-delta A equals 0.3 Angstrom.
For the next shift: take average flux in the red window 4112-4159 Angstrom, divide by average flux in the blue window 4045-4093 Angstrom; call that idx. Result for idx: 0.93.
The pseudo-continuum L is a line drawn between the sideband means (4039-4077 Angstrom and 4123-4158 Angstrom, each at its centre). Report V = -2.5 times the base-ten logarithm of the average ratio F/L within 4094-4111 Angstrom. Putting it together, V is 0.03 mag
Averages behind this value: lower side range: 14.8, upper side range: 13.7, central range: 13.8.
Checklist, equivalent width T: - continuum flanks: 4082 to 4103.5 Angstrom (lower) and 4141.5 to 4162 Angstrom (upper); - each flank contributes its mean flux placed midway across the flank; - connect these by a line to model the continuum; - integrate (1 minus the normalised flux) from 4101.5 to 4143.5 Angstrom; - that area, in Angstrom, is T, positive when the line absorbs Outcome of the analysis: 0.7 Angstrom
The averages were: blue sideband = 14.3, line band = 13.8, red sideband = 13.9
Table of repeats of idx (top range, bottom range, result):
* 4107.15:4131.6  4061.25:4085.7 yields 0.93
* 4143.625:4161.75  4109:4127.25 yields 0.99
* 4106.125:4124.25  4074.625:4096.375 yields 0.96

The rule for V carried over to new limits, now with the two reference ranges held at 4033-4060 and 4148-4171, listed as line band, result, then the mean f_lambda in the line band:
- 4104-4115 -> 0.03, 13.9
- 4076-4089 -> -0.05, 15.3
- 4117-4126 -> 0.00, 14.3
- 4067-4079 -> -0.02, 14.8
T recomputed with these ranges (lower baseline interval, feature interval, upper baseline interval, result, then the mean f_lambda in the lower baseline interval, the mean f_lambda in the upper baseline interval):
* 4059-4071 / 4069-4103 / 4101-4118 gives -0.4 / 14.7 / 14.1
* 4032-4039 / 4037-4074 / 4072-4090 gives 0.5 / 14.9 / 15.1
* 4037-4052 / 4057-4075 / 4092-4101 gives -0.5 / 14.7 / 13.5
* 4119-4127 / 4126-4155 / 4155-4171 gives 1.0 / 14.2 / 13.9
